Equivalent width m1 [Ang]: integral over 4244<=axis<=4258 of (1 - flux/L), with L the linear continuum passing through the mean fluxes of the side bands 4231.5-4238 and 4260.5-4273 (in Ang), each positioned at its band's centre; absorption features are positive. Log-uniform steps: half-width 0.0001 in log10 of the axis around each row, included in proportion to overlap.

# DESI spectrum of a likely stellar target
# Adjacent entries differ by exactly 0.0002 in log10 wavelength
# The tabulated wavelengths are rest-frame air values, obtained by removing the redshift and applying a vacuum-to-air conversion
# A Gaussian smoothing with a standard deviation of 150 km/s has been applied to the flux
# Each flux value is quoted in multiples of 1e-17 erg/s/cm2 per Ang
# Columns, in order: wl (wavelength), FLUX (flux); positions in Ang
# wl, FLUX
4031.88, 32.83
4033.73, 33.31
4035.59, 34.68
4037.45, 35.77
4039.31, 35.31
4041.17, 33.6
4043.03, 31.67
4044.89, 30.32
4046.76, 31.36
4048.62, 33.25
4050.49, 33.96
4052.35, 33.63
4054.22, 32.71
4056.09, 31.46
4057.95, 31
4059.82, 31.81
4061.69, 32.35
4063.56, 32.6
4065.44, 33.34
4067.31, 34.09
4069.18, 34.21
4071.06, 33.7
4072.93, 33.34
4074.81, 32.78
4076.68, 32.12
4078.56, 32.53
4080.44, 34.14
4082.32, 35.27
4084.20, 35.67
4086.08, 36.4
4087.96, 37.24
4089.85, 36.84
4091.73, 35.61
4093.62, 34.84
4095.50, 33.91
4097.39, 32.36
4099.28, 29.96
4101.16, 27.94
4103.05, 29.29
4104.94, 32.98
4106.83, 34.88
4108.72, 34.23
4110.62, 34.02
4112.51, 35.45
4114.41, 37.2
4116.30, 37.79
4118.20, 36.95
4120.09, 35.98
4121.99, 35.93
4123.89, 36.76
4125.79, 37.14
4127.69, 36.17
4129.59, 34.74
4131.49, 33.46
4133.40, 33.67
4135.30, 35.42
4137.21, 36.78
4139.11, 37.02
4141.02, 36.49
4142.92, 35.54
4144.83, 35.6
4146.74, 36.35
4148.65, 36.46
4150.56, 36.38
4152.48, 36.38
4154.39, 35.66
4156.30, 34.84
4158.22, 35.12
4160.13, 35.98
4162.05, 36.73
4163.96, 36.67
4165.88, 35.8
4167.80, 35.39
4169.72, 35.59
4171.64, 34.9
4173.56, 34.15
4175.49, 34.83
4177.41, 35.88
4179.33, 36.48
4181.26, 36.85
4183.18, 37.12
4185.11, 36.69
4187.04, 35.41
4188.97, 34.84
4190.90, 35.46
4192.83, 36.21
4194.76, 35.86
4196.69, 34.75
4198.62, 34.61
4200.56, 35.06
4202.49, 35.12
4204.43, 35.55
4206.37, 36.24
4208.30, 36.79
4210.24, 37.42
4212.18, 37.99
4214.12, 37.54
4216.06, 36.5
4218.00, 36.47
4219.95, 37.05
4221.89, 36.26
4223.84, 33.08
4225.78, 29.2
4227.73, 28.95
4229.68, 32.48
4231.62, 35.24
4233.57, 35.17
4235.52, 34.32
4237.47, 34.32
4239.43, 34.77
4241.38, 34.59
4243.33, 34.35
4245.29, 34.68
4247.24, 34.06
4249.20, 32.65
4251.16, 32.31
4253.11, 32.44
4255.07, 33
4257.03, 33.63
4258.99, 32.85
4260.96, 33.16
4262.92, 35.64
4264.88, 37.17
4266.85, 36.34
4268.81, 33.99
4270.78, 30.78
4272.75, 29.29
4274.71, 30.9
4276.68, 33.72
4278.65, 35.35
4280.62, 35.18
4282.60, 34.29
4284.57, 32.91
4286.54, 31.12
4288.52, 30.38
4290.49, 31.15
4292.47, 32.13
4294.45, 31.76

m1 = 0.5 Ang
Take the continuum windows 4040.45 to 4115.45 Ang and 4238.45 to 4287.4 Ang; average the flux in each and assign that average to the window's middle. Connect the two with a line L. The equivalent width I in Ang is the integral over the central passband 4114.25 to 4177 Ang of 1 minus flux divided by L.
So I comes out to -4.5 Ang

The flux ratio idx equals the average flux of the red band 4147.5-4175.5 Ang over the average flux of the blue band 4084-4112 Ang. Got 1.06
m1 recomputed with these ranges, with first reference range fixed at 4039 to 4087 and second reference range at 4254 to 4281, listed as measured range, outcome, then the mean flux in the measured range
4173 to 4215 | -3.17 Ang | 36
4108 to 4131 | -1.88 Ang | 36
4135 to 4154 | -1.66 Ang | 36.2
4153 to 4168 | -1.10 Ang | 35.8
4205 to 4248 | -1.77 Ang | 34.9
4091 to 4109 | 0.40 Ang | 32.5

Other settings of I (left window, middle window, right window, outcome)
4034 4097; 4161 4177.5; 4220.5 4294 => -1.0 Ang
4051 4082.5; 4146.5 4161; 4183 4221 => -0.4 Ang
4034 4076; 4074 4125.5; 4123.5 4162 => 0.0 Ang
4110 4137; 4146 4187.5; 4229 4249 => -0.7 Ang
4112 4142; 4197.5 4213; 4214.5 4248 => -0.6 Ang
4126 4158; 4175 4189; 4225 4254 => -0.6 Ang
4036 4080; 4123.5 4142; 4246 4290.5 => -1.5 Ang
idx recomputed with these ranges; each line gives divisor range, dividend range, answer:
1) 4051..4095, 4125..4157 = 1.06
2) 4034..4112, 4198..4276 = 1.03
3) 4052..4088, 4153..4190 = 1.07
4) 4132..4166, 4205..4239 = 0.97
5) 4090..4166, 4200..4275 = 0.98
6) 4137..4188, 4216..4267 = 0.95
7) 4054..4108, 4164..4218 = 1.08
